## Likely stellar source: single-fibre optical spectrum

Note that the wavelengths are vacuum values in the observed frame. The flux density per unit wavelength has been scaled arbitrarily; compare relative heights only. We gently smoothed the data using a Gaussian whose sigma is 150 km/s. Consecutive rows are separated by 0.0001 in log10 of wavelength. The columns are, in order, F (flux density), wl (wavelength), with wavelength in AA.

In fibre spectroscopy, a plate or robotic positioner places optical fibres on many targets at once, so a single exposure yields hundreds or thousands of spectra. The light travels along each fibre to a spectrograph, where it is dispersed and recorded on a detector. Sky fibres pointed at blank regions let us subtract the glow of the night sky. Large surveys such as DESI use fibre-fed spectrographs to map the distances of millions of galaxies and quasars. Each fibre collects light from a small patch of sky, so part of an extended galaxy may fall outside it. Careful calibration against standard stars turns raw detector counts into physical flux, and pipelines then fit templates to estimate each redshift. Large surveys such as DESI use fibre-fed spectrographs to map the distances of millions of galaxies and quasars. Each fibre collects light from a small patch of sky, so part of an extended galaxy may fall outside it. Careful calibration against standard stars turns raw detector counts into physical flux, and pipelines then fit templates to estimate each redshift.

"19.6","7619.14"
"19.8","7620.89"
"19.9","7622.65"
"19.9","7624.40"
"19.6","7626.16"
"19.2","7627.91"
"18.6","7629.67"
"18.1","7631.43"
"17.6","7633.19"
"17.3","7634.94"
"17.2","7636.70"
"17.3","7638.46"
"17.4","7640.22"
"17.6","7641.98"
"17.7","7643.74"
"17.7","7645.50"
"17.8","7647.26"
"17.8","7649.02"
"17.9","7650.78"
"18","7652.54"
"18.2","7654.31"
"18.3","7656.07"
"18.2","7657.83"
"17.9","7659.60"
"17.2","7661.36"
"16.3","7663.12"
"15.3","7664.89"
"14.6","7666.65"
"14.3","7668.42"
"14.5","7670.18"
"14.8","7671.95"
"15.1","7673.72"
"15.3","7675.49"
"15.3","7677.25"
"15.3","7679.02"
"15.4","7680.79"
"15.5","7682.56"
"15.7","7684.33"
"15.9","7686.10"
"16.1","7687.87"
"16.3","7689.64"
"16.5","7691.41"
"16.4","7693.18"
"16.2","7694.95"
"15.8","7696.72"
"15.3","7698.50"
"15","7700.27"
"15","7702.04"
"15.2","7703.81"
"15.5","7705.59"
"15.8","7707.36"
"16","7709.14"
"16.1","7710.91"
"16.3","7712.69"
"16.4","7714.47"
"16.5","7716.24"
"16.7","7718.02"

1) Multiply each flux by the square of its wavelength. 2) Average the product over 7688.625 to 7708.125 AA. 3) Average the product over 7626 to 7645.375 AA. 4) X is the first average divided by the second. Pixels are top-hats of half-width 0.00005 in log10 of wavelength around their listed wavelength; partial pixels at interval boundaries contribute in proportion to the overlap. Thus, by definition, 0.89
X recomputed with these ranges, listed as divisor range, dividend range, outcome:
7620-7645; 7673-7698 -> 0.87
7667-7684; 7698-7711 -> 1.03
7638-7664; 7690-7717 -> 0.91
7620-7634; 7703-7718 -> 0.86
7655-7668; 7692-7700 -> 0.96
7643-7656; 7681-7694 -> 0.90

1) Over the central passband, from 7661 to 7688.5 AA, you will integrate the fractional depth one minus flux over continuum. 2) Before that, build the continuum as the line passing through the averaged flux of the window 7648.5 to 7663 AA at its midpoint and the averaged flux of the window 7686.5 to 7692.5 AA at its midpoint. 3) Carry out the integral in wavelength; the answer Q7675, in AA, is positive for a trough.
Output 2.6 AA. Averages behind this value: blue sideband 17.9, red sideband 16.3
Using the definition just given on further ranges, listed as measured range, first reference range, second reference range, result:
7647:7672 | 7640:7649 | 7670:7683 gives -0.4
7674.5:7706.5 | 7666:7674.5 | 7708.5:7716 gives -0.5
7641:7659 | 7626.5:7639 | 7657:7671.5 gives -1.1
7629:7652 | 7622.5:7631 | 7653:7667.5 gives 0.9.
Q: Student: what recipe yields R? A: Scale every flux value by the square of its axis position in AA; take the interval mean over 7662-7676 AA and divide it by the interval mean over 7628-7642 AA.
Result 0.86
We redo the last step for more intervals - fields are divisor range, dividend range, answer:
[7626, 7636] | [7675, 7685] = 0.85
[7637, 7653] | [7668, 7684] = 0.86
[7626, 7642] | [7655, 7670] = 0.92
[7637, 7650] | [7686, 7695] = 0.94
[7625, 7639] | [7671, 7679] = 0.84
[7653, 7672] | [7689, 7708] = 0.97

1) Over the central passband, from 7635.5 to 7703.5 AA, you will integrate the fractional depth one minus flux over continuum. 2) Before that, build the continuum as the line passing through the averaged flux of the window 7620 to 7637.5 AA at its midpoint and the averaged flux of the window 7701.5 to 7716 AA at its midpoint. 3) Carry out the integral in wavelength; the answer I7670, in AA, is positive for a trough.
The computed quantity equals 3.5 AA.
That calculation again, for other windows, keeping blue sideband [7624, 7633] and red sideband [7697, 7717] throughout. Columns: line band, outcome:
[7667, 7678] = 1.5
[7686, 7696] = 0.1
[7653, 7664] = 0.0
